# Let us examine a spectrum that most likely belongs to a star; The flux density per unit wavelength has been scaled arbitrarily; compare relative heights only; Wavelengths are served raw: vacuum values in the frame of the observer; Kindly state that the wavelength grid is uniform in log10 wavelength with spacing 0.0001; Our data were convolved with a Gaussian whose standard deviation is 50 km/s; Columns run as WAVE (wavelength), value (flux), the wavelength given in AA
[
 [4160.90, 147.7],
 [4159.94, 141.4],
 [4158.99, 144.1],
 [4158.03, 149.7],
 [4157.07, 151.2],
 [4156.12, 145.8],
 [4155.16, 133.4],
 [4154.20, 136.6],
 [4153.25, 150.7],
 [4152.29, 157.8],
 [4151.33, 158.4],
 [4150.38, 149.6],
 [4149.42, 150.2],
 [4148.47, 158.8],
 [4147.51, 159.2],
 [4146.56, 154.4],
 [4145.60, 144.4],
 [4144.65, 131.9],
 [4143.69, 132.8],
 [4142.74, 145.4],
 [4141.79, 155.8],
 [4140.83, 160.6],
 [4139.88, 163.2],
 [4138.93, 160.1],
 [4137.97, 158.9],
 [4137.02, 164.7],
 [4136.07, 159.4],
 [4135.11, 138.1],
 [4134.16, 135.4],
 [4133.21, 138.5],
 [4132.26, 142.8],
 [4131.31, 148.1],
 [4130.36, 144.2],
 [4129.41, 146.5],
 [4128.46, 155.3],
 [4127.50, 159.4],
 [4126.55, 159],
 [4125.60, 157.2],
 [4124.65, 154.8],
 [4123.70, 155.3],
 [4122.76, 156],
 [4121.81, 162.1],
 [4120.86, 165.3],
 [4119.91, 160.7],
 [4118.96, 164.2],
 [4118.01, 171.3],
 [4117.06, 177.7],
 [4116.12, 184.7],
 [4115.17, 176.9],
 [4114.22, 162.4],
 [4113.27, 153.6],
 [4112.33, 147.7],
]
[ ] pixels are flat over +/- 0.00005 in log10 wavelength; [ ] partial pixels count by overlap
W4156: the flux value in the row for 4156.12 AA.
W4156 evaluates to 145.8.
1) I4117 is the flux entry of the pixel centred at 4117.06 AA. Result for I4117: 177.7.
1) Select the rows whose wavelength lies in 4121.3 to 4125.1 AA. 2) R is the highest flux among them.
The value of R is 162.1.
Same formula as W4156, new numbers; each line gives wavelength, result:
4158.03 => 149.7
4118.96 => 164.2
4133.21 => 138.5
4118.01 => 171.3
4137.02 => 164.7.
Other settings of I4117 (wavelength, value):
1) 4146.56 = 154.4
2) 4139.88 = 163.2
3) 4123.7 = 155.3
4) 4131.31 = 148.1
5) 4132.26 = 142.8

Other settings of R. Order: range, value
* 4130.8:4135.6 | 148.1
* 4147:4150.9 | 159.2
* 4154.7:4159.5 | 151.2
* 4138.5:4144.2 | 163.2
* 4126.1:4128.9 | 159.4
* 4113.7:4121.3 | 184.7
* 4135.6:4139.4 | 164.7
